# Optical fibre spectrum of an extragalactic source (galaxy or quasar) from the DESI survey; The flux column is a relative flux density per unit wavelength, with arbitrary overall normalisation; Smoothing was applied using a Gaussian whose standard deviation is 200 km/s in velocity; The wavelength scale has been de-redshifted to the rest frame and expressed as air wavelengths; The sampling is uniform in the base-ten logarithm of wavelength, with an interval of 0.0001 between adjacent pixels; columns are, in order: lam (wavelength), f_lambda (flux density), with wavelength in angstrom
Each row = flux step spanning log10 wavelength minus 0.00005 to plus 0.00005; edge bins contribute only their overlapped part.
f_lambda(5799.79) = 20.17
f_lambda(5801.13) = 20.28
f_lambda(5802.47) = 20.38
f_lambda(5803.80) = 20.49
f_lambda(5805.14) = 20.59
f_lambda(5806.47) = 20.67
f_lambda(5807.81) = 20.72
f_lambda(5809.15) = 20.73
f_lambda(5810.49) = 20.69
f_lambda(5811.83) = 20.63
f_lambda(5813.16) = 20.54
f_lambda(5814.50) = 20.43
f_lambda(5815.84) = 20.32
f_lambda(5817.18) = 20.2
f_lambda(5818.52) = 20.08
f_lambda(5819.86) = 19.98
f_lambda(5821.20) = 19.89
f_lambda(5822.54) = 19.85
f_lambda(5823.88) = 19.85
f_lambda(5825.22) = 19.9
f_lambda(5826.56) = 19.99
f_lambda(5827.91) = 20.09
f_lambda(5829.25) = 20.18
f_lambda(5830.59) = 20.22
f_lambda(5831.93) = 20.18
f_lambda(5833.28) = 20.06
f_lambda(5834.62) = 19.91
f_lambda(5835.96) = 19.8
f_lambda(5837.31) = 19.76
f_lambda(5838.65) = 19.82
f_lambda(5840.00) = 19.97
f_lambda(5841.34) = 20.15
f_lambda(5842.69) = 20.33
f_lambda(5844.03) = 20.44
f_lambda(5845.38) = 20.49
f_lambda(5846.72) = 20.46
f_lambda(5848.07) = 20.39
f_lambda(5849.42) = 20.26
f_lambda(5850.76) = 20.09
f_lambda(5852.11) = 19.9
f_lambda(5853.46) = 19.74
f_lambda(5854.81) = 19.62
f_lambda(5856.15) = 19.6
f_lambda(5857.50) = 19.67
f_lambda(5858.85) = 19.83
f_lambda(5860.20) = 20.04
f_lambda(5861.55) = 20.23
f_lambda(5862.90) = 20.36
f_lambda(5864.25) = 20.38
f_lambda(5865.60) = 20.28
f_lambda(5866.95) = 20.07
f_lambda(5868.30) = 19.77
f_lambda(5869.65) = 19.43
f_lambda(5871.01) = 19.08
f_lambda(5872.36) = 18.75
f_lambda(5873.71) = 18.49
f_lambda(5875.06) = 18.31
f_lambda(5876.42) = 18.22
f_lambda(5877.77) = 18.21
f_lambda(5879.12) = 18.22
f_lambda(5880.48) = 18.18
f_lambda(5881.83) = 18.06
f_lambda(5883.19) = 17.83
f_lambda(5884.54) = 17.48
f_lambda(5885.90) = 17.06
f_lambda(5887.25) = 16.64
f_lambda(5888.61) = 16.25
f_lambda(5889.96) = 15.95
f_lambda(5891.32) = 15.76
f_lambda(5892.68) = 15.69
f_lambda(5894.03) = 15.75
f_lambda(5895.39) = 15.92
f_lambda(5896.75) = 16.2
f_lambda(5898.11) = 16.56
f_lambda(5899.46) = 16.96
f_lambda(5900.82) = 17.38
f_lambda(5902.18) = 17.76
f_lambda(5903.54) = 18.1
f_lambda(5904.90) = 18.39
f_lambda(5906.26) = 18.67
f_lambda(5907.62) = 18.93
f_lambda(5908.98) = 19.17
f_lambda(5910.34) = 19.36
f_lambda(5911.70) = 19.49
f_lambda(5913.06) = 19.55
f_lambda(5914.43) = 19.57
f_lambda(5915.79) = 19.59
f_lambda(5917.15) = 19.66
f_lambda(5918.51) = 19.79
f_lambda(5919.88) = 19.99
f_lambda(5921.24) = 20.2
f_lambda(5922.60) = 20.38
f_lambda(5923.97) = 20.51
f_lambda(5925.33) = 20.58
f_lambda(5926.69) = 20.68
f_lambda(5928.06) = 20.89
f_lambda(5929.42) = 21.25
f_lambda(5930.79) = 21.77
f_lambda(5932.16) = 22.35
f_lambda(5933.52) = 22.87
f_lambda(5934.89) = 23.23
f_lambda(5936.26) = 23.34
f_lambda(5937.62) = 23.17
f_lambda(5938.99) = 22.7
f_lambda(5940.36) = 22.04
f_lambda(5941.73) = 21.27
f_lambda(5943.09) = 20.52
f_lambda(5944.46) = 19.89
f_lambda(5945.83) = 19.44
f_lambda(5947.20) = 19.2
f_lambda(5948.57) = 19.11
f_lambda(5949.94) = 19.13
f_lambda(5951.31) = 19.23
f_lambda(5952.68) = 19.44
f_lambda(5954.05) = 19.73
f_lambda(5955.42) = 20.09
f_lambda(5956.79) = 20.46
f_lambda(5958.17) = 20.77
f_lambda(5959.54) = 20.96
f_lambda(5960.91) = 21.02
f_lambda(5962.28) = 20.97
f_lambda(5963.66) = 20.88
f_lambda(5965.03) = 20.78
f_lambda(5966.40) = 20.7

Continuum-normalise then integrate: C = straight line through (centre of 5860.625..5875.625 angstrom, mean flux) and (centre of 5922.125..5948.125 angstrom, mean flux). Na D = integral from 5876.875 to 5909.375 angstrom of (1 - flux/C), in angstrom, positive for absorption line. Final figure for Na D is 4.7 angstrom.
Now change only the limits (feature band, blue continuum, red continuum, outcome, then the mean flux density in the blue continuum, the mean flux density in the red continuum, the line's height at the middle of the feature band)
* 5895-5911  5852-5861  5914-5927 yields 1.8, 19.8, 20.1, 20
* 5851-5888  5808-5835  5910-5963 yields 2.5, 20.2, 20.6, 20.4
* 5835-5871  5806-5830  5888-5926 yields -1.0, 20.3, 18.3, 19.5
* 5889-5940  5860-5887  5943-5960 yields -0.1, 18.9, 19.8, 19.4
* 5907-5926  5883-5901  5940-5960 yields -1.9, 16.5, 20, 18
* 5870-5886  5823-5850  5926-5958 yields 1.7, 20.1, 20.9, 20.4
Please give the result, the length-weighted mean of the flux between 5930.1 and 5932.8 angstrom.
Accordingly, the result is 22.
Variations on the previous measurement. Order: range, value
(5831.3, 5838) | 19.9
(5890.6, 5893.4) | 15.7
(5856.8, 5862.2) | 19.9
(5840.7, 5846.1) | 20.4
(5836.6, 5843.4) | 20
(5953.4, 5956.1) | 19.9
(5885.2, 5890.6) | 16.5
